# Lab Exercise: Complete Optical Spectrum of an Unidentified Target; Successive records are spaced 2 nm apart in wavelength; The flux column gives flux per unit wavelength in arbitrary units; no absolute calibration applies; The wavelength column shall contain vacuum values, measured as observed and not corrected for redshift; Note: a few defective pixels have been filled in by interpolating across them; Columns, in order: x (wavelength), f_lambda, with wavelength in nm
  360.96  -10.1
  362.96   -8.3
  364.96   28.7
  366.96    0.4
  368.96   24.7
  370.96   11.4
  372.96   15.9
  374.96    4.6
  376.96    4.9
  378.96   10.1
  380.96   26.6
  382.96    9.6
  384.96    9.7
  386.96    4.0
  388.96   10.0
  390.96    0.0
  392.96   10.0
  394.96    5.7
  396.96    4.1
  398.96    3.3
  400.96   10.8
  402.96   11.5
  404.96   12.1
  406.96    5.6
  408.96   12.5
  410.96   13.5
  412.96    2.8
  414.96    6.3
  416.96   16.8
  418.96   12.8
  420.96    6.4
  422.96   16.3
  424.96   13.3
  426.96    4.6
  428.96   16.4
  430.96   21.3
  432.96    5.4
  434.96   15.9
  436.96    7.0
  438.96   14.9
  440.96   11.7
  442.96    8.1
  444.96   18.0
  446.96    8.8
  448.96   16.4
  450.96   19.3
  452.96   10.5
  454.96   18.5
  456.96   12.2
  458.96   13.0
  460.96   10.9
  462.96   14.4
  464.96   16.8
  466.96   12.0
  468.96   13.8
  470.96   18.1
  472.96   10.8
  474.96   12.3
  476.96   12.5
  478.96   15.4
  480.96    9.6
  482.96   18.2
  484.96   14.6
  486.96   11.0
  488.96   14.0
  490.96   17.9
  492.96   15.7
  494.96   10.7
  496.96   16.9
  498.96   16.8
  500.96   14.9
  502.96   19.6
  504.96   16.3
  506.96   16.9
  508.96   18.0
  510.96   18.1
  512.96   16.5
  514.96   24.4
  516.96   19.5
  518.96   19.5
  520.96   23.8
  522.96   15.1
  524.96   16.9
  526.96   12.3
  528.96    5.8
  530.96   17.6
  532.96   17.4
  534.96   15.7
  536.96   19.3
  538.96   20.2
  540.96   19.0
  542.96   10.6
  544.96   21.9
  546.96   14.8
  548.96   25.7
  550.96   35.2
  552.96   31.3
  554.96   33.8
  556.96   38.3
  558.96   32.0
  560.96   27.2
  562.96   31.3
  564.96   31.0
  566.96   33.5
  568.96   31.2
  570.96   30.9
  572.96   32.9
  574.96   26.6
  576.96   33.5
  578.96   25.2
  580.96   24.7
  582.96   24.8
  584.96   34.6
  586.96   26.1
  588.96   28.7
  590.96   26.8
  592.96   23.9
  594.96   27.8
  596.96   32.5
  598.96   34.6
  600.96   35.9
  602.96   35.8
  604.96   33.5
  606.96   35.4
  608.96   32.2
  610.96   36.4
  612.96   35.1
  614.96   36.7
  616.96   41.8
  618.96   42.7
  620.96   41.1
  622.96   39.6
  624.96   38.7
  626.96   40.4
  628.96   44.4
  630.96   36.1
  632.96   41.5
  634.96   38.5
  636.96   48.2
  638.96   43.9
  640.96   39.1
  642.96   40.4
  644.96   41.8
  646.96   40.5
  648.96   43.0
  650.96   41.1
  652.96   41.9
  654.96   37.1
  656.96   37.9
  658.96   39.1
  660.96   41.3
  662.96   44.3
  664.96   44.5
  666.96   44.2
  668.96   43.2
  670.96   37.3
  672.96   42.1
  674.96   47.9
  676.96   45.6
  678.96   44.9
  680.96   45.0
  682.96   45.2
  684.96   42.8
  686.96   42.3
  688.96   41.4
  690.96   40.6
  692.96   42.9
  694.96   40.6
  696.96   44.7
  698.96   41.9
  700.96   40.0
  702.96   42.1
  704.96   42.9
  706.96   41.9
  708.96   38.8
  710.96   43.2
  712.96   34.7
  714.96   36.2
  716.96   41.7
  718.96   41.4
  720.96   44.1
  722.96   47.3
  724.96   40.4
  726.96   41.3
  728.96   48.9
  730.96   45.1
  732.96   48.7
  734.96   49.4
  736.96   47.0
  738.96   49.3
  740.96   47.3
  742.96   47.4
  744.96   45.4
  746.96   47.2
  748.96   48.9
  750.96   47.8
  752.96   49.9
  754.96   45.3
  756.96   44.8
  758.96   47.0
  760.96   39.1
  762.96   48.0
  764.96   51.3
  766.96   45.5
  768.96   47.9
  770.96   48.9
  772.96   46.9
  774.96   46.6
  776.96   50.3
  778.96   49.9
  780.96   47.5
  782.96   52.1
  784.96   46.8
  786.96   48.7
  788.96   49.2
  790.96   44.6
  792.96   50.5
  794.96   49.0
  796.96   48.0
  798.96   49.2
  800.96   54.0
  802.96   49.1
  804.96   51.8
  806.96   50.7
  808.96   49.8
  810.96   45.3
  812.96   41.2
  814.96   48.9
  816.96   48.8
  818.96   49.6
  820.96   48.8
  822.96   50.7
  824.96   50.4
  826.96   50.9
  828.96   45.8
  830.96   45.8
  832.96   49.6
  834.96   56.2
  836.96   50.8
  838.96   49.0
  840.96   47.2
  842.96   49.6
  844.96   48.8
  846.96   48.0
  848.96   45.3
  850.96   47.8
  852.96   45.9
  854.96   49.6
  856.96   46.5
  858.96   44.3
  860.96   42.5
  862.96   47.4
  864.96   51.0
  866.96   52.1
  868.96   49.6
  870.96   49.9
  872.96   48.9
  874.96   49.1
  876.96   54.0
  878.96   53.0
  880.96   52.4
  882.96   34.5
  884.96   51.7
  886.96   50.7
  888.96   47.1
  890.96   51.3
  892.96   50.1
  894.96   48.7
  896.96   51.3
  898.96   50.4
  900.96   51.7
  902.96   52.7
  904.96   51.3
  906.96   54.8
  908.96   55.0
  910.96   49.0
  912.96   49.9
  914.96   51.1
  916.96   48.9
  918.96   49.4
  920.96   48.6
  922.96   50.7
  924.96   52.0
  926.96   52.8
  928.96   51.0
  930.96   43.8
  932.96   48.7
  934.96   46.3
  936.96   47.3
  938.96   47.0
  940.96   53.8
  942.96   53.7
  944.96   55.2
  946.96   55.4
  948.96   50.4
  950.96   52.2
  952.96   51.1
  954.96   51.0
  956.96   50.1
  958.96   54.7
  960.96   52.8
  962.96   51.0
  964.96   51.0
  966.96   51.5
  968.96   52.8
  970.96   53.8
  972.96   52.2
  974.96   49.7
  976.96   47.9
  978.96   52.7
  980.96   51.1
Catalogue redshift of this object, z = 0.38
